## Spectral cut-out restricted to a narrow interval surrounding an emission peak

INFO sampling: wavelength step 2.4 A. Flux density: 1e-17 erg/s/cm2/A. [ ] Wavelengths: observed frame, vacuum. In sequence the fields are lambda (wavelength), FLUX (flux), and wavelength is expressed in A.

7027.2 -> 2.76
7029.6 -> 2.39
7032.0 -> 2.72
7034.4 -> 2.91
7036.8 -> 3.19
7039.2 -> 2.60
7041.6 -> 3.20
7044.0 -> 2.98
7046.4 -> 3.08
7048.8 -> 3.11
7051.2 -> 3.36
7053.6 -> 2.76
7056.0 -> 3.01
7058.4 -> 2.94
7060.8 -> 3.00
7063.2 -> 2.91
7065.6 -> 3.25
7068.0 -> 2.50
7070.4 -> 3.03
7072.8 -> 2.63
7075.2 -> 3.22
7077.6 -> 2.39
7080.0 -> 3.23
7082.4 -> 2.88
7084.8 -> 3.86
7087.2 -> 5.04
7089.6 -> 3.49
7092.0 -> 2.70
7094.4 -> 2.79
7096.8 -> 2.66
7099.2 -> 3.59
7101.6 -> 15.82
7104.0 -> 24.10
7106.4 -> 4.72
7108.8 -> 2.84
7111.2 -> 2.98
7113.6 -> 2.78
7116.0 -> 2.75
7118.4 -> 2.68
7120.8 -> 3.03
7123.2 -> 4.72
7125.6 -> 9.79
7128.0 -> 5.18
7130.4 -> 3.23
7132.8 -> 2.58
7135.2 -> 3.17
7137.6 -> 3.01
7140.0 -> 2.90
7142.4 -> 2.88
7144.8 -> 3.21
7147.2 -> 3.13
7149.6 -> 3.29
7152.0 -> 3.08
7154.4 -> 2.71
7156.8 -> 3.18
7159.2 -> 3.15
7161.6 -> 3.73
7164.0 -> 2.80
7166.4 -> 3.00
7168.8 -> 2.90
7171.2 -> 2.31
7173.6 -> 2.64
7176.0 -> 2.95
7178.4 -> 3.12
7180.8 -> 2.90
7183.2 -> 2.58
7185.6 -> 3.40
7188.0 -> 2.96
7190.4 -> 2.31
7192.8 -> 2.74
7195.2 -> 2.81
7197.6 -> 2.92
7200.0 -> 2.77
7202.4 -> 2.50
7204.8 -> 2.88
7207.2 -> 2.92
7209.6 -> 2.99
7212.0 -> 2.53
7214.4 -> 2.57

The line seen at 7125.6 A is [N II] 6583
